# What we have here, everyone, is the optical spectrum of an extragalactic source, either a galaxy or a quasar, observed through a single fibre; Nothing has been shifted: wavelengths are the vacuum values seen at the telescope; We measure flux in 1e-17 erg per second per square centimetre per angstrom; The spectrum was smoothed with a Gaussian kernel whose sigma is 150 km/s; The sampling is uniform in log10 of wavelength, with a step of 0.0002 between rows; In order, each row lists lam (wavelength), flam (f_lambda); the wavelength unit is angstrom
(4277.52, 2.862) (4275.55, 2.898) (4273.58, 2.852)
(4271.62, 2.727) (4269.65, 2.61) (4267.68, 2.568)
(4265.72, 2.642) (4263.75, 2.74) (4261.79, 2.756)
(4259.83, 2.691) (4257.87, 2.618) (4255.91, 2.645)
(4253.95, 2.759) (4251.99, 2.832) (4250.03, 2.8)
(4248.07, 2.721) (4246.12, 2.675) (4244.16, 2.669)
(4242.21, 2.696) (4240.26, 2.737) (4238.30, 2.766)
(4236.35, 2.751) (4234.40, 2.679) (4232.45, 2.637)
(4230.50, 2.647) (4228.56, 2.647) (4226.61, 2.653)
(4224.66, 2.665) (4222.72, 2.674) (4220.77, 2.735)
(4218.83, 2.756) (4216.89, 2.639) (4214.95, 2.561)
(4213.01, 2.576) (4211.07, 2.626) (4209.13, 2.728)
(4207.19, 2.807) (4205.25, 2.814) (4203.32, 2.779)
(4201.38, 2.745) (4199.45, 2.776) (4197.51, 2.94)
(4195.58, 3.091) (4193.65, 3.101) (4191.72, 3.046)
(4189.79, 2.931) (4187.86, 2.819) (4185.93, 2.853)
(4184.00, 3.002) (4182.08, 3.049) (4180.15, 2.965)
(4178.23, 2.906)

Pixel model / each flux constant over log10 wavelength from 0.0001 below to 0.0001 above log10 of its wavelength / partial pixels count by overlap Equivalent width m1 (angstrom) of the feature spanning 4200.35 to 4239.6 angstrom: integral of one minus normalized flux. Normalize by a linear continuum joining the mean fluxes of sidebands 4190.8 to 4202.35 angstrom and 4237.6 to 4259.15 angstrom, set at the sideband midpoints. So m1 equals 2.06 angstrom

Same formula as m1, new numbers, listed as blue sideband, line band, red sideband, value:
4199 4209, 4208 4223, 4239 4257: 0.6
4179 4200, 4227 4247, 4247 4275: 0.8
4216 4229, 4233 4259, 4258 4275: -0.2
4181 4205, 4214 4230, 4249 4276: 1.0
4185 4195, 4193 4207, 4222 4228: -0.1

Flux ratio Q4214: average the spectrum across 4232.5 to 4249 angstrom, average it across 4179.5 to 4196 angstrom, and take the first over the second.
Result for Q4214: 0.91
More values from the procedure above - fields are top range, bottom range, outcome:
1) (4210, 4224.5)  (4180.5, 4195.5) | 0.89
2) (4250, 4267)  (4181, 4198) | 0.91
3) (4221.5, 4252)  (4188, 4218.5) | 0.96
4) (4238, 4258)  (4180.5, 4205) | 0.93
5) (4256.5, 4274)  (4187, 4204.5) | 0.92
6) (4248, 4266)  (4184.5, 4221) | 0.97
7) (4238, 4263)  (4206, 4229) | 1.02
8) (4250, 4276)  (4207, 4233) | 1.02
